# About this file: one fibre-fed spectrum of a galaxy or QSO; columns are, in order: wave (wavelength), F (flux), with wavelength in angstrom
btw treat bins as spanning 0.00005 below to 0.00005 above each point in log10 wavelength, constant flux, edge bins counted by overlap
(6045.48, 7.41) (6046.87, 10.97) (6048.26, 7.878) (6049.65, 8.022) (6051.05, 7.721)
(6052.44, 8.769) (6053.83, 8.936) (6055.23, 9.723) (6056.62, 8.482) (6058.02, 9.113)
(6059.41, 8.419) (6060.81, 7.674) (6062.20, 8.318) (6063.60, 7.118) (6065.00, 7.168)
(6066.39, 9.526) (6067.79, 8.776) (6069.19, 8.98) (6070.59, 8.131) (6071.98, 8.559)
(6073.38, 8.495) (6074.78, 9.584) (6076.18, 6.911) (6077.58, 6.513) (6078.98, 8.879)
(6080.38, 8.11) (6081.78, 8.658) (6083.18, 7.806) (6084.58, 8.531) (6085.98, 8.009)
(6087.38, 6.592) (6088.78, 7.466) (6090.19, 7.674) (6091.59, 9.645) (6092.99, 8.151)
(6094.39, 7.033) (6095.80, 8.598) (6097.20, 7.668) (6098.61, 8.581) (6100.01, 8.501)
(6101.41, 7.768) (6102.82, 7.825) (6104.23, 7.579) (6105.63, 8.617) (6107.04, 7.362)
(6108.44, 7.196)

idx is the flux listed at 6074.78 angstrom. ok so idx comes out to 9.584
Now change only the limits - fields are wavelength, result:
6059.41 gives 8.419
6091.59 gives 9.645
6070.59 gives 8.131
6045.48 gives 7.41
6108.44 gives 7.196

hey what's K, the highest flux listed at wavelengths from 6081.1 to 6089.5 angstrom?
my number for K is 8.658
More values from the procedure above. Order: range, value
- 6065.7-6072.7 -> 9.526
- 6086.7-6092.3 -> 9.645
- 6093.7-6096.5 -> 8.598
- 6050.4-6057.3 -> 9.723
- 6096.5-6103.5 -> 8.581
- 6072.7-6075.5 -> 9.584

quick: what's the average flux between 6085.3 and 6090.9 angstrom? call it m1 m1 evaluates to 7.43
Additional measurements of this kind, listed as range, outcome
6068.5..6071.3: 8.57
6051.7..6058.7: 9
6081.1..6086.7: 8.25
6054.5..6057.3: 9.1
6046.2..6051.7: 8.64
